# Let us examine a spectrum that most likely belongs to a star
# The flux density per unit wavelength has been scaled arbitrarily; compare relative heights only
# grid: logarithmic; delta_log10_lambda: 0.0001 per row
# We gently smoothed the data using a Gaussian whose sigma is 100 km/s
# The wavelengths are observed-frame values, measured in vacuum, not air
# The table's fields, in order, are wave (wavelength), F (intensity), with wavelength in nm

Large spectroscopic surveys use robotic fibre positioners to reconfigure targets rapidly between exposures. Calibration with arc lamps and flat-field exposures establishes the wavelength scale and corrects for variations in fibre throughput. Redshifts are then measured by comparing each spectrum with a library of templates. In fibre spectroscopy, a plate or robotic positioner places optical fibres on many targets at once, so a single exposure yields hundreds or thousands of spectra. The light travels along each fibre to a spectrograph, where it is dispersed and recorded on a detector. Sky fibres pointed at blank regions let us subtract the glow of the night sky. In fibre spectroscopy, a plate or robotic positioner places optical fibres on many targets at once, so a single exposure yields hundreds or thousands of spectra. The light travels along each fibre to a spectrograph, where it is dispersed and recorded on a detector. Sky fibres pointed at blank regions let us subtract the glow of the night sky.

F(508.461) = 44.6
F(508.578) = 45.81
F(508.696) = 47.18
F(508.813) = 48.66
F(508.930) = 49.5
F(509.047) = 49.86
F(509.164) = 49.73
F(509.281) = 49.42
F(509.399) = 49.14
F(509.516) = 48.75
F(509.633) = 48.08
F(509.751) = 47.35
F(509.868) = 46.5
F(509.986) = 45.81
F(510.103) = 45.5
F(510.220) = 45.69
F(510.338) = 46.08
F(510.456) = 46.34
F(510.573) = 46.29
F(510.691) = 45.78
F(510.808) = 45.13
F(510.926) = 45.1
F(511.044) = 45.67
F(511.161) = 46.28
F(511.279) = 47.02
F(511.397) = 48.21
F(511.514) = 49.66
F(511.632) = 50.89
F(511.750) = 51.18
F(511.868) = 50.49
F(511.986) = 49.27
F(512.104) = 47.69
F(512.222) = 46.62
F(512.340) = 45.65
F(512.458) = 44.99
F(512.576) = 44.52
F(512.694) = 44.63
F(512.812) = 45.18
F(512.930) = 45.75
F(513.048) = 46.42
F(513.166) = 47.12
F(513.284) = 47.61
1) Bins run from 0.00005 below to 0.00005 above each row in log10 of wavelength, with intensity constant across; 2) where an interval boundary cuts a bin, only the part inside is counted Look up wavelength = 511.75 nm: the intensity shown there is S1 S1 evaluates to 51.18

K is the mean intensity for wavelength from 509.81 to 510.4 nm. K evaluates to 45.9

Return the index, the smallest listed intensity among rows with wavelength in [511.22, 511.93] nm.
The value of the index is 47.02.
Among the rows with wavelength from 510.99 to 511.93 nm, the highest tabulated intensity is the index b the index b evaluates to 51.18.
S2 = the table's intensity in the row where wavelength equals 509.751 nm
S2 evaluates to 47.35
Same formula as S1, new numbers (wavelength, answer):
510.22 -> 45.69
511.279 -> 47.02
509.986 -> 45.81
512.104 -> 47.69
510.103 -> 45.5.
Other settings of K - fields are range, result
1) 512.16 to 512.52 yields 45.7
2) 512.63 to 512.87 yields 44.9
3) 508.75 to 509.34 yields 49.5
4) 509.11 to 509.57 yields 49.2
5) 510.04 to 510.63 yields 46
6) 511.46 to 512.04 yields 50.3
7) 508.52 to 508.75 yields 46.3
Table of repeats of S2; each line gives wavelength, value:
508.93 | 49.5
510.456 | 46.34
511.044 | 45.67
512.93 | 45.75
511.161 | 46.28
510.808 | 45.13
